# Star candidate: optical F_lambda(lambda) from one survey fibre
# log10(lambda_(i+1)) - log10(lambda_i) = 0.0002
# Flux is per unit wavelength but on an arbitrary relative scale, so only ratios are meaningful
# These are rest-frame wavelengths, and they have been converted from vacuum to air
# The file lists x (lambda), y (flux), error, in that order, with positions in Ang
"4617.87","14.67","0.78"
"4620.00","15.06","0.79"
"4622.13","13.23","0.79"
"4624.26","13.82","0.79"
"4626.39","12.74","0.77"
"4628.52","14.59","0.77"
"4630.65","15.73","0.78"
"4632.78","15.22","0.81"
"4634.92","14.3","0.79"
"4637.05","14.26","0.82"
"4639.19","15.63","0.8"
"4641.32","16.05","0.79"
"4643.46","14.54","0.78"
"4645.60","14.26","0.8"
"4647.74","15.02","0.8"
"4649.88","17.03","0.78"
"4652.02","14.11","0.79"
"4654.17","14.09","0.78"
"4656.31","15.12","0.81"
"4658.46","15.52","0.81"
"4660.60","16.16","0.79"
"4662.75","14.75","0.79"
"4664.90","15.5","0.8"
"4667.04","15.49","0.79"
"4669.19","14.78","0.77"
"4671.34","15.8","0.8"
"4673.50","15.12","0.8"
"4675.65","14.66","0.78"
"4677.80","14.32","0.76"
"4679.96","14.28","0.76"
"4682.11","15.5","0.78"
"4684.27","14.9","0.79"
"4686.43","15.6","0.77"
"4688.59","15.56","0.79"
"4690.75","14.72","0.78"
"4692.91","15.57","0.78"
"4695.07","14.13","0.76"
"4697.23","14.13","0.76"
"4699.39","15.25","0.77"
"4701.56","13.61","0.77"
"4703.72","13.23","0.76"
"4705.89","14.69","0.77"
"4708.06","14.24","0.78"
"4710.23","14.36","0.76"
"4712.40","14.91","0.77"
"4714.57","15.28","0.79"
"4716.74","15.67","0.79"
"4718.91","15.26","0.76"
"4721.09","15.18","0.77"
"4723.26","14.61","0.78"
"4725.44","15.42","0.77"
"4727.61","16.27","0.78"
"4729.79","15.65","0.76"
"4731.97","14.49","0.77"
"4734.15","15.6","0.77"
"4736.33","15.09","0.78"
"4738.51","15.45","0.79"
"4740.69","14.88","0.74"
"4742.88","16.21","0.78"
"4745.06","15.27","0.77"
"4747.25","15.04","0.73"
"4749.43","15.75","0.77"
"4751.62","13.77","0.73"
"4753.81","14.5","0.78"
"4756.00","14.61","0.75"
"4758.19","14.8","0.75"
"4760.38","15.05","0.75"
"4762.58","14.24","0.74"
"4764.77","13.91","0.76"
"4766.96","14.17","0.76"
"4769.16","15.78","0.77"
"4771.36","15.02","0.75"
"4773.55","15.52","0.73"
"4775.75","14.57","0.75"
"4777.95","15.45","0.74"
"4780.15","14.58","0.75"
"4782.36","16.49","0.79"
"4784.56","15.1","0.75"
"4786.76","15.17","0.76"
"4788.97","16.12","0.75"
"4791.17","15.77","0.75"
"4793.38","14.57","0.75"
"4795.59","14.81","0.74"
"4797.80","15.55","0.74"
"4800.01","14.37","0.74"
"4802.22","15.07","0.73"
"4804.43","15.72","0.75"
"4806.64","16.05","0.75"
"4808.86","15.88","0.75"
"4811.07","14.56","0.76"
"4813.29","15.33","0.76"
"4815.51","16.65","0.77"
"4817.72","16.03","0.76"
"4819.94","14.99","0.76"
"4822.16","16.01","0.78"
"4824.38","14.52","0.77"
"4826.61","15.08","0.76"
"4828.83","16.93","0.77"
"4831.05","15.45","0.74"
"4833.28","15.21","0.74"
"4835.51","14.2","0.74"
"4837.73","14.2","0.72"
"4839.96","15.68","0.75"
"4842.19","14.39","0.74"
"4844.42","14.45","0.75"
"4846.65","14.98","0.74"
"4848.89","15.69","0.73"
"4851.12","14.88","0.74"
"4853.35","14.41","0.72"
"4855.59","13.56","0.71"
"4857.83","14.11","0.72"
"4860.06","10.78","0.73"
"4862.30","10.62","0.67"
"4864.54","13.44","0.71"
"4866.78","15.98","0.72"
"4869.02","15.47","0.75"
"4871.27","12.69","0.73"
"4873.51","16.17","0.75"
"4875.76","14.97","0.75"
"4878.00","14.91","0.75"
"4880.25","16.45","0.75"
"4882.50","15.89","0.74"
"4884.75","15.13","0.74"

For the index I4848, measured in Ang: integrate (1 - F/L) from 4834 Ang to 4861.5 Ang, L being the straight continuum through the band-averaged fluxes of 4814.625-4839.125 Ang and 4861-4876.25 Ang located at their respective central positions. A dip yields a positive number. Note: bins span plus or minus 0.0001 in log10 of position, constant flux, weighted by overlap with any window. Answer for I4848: 0.9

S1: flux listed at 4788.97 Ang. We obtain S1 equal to 16.12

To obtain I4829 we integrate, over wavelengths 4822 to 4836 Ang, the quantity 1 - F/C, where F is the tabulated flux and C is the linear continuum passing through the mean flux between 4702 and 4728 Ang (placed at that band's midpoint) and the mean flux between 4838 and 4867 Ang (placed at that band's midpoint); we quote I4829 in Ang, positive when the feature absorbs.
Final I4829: -1.2 Ang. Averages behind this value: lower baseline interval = 14.9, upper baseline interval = 14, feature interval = 15.3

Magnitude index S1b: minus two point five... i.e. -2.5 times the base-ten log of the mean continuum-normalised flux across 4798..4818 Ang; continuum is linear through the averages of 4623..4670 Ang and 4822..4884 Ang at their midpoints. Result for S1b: -0.06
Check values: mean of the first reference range 14.9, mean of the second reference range 14.7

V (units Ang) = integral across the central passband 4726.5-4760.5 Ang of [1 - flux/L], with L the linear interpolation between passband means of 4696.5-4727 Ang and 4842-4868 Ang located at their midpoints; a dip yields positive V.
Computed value -1.39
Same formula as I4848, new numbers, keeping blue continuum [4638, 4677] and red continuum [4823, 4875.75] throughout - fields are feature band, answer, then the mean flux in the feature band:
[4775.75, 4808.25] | -1.4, 15.3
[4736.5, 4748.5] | -0.4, 15.4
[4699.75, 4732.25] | 0.2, 14.9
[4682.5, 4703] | 0.3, 14.8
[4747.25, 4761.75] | 0.1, 14.8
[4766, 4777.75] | -0.2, 15.1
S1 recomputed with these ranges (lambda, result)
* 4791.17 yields 15.77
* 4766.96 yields 14.17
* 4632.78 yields 15.22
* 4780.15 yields 14.58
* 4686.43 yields 15.6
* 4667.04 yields 15.49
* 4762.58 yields 14.24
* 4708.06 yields 14.24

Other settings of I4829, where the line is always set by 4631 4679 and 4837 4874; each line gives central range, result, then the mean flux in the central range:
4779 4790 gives -0.75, 15.5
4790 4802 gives -0.48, 15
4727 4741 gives -0.59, 15.3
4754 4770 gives -0.03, 14.6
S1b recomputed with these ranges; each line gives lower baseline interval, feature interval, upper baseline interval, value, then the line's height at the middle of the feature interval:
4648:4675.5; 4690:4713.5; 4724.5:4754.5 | 0.06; 15.3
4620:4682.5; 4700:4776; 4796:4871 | 0.00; 14.9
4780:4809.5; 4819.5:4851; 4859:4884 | -0.02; 14.8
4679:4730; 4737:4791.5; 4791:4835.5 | 0.01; 15.2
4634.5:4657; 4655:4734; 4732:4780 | 0.00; 15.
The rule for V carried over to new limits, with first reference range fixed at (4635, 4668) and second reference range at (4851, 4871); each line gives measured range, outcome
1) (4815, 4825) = -1.3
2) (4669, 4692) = -0.2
